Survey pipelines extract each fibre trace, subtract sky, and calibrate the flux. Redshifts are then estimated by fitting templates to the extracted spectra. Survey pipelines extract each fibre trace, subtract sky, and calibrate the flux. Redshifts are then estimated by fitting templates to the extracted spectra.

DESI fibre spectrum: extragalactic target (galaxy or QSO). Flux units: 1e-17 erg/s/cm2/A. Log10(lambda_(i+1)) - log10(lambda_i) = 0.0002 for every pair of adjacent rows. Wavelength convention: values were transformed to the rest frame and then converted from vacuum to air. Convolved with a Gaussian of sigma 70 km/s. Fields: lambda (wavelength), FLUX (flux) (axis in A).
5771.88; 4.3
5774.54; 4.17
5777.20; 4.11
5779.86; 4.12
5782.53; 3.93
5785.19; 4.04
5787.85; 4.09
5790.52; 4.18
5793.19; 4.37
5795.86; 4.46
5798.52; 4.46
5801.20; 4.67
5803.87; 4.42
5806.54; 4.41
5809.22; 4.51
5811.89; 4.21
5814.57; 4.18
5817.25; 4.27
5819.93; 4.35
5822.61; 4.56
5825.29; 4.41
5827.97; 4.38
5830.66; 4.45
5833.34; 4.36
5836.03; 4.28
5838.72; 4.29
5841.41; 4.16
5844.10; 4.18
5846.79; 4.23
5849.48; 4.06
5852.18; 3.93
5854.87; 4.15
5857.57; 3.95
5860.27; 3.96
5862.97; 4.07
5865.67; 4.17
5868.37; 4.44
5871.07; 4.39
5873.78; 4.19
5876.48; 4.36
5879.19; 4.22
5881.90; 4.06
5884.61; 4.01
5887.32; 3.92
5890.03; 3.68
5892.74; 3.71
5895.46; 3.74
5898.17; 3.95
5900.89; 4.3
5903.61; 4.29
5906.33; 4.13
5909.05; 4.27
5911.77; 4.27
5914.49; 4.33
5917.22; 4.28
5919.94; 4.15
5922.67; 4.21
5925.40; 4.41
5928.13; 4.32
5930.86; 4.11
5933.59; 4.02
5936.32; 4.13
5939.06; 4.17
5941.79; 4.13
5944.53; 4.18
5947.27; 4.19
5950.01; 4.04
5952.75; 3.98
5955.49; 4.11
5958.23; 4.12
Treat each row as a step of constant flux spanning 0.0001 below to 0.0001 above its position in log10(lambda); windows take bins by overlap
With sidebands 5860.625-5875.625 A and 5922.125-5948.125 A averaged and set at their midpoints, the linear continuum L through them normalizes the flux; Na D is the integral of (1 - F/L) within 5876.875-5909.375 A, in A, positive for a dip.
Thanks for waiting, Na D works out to 1.5 A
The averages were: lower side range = 4.24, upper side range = 4.19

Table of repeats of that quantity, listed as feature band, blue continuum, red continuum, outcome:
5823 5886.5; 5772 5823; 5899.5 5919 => 1.0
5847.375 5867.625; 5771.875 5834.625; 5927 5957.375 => 0.8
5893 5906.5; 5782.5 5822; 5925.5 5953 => 0.5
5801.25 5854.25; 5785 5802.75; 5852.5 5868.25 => -1.2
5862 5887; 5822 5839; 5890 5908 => -0.4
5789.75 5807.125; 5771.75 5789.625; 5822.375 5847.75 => -1.1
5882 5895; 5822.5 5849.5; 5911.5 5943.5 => 1.2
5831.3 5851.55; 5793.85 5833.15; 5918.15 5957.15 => 0.6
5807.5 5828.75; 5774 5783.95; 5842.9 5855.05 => -1.4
